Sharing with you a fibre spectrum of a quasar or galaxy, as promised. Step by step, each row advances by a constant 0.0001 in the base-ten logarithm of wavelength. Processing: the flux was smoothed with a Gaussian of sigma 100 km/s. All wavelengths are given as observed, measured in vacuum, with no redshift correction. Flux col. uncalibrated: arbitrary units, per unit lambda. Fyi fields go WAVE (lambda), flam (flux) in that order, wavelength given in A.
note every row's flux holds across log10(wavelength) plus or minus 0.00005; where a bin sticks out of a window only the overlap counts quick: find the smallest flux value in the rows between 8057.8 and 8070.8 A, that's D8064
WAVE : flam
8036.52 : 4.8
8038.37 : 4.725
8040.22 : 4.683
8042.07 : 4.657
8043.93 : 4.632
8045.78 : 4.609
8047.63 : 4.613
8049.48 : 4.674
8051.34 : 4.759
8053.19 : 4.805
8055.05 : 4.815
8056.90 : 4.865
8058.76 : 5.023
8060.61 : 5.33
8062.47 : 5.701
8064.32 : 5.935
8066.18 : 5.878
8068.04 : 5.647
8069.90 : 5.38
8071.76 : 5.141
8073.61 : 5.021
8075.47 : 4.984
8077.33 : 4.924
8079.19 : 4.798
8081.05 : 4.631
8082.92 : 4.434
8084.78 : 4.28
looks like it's 5.023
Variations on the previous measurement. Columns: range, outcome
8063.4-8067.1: 5.878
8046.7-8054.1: 4.613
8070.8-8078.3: 4.924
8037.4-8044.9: 4.632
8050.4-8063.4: 4.759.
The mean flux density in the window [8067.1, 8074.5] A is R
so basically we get 5.3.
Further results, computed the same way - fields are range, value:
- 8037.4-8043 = 4.69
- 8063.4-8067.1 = 5.9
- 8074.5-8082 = 4.83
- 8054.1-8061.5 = 5.01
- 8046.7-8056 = 4.74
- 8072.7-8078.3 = 4.97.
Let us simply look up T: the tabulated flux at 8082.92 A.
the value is 4.434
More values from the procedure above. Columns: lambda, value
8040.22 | 4.683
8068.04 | 5.647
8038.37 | 4.725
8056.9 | 4.865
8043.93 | 4.632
